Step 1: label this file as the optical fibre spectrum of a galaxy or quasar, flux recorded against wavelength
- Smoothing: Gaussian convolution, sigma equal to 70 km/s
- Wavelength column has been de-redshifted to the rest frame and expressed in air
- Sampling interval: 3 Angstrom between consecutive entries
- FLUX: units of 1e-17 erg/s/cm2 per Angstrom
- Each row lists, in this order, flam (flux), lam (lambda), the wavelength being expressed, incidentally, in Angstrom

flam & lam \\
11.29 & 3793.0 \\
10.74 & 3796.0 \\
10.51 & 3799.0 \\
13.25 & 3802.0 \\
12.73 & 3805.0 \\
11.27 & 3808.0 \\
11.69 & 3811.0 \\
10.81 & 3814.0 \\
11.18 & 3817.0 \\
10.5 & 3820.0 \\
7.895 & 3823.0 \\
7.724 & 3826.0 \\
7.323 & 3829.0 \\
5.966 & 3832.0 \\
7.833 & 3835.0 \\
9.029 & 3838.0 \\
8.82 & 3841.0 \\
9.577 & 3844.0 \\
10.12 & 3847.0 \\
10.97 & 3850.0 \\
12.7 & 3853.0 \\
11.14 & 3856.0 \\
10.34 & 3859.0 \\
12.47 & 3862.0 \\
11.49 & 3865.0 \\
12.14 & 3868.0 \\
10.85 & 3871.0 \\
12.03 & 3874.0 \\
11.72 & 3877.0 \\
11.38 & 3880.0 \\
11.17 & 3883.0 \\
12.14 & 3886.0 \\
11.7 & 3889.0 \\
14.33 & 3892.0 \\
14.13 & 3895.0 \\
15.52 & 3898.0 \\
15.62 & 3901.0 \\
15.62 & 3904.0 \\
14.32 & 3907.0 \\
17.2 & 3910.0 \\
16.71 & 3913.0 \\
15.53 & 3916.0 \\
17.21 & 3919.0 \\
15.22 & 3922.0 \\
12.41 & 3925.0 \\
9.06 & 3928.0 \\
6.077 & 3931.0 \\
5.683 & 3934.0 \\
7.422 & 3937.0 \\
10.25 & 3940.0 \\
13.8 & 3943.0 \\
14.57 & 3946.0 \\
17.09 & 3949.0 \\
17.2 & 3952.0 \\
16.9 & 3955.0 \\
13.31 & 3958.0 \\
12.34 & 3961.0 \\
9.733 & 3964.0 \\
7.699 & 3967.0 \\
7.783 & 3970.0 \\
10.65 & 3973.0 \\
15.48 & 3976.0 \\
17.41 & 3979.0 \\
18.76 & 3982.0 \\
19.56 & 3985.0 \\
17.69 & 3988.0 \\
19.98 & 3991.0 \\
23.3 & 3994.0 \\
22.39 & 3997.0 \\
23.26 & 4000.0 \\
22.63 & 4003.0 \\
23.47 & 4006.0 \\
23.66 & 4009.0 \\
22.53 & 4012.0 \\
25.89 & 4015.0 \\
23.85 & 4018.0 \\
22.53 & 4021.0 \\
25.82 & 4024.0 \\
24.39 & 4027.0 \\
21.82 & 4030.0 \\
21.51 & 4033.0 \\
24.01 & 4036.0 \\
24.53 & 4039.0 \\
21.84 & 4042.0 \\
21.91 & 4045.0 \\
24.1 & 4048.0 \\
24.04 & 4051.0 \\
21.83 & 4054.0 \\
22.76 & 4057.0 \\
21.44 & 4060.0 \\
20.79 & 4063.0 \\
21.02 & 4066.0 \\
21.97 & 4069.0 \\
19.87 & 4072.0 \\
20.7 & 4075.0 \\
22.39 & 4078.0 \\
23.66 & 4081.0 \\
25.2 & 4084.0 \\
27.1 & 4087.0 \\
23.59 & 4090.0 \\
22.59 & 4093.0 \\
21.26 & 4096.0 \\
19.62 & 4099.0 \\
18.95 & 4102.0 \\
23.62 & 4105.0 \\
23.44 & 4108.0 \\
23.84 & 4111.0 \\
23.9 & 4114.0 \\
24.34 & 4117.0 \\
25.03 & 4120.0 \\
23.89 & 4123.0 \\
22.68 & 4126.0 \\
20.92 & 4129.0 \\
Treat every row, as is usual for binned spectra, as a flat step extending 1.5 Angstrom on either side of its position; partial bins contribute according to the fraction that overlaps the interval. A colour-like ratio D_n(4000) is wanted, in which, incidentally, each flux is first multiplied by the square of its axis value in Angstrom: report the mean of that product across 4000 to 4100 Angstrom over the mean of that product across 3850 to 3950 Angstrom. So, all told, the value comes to 1.95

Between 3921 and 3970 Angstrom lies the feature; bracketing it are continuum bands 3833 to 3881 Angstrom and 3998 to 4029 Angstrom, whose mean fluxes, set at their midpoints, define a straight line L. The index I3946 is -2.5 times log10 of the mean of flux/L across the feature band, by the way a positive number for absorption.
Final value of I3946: 0.48 mag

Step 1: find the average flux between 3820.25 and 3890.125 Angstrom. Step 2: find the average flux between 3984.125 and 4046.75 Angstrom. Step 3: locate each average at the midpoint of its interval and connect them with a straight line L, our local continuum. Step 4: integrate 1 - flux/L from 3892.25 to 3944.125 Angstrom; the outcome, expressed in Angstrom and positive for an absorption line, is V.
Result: 6.3 Angstrom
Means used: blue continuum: 10.3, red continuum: 22.7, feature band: 13.1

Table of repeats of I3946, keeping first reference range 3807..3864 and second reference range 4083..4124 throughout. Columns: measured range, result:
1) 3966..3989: 0.18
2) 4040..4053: -0.13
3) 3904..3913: -0.18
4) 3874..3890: 0.05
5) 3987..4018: -0.23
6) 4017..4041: -0.20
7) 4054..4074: 0.00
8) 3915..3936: 0.24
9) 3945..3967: 0.13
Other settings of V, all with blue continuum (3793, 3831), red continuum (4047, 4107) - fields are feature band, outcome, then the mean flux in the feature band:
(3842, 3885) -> 4.97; 11.3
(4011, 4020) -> -2.08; 24.1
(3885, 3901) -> 0.33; 13.8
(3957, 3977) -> 7.54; 10.8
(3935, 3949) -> 3.79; 11.9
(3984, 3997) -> -1.38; 20.4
